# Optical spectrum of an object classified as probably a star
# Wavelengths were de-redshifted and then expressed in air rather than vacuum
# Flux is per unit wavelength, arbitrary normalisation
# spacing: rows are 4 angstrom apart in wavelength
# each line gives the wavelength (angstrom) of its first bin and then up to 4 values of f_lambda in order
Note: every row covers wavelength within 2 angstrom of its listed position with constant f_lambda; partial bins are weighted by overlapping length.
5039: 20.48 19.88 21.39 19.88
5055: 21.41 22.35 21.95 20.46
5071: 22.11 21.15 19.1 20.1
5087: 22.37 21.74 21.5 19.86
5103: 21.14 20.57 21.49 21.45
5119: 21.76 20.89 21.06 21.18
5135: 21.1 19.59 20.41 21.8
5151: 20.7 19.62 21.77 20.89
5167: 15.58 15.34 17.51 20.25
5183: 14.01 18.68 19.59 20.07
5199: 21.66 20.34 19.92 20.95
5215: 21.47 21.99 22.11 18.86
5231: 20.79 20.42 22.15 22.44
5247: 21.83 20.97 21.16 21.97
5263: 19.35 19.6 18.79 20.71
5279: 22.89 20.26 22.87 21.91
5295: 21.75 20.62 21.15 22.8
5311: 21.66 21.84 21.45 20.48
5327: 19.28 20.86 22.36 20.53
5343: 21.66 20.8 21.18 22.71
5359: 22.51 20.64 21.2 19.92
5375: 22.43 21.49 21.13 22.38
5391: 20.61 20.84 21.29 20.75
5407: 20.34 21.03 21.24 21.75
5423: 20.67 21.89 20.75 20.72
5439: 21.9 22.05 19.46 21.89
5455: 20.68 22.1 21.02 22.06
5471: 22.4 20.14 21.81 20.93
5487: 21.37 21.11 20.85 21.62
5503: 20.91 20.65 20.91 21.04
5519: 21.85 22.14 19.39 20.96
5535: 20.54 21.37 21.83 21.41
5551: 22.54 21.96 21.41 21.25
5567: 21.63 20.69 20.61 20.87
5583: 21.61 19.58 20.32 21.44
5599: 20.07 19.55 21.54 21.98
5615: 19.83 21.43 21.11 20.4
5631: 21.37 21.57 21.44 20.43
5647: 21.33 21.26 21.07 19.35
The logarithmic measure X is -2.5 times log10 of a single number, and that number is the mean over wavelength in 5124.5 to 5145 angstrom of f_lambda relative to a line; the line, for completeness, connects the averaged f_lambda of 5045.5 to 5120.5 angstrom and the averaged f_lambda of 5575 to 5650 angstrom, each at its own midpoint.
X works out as 0.02 mag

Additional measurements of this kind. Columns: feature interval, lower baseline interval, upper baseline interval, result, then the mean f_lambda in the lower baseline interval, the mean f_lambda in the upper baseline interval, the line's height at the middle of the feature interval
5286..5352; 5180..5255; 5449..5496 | -0.03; 20.5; 21.4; 20.8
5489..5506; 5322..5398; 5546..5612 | 0.00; 21.2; 21.1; 21.1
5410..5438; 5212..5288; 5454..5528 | 0.00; 21.1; 21.2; 21.2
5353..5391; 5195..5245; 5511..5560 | -0.02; 21.1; 21.4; 21.2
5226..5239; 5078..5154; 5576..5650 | 0.03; 20.9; 20.9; 20.9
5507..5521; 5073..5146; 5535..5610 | -0.01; 20.9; 21.1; 21.1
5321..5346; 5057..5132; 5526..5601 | 0.01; 21.2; 21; 21.1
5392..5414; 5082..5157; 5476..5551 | 0.01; 21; 21.2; 21.1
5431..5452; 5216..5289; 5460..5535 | 0.00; 21.1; 21.2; 21.1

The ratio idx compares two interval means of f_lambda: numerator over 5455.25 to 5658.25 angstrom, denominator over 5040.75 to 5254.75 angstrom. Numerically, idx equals 1.0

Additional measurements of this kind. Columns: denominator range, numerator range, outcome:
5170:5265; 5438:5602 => 1.05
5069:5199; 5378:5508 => 1.05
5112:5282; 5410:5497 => 1.05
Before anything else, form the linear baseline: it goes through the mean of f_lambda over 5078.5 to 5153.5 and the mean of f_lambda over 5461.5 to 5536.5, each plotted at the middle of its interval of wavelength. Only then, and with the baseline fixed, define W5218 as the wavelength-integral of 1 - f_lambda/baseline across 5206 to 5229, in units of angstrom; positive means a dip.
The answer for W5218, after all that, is 0.1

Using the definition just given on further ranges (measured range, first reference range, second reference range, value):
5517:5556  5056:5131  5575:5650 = -0.9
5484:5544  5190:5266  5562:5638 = -0.5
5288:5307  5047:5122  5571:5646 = -0.5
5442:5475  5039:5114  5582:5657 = -0.7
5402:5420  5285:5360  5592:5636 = 0.3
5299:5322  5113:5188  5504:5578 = -1.5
